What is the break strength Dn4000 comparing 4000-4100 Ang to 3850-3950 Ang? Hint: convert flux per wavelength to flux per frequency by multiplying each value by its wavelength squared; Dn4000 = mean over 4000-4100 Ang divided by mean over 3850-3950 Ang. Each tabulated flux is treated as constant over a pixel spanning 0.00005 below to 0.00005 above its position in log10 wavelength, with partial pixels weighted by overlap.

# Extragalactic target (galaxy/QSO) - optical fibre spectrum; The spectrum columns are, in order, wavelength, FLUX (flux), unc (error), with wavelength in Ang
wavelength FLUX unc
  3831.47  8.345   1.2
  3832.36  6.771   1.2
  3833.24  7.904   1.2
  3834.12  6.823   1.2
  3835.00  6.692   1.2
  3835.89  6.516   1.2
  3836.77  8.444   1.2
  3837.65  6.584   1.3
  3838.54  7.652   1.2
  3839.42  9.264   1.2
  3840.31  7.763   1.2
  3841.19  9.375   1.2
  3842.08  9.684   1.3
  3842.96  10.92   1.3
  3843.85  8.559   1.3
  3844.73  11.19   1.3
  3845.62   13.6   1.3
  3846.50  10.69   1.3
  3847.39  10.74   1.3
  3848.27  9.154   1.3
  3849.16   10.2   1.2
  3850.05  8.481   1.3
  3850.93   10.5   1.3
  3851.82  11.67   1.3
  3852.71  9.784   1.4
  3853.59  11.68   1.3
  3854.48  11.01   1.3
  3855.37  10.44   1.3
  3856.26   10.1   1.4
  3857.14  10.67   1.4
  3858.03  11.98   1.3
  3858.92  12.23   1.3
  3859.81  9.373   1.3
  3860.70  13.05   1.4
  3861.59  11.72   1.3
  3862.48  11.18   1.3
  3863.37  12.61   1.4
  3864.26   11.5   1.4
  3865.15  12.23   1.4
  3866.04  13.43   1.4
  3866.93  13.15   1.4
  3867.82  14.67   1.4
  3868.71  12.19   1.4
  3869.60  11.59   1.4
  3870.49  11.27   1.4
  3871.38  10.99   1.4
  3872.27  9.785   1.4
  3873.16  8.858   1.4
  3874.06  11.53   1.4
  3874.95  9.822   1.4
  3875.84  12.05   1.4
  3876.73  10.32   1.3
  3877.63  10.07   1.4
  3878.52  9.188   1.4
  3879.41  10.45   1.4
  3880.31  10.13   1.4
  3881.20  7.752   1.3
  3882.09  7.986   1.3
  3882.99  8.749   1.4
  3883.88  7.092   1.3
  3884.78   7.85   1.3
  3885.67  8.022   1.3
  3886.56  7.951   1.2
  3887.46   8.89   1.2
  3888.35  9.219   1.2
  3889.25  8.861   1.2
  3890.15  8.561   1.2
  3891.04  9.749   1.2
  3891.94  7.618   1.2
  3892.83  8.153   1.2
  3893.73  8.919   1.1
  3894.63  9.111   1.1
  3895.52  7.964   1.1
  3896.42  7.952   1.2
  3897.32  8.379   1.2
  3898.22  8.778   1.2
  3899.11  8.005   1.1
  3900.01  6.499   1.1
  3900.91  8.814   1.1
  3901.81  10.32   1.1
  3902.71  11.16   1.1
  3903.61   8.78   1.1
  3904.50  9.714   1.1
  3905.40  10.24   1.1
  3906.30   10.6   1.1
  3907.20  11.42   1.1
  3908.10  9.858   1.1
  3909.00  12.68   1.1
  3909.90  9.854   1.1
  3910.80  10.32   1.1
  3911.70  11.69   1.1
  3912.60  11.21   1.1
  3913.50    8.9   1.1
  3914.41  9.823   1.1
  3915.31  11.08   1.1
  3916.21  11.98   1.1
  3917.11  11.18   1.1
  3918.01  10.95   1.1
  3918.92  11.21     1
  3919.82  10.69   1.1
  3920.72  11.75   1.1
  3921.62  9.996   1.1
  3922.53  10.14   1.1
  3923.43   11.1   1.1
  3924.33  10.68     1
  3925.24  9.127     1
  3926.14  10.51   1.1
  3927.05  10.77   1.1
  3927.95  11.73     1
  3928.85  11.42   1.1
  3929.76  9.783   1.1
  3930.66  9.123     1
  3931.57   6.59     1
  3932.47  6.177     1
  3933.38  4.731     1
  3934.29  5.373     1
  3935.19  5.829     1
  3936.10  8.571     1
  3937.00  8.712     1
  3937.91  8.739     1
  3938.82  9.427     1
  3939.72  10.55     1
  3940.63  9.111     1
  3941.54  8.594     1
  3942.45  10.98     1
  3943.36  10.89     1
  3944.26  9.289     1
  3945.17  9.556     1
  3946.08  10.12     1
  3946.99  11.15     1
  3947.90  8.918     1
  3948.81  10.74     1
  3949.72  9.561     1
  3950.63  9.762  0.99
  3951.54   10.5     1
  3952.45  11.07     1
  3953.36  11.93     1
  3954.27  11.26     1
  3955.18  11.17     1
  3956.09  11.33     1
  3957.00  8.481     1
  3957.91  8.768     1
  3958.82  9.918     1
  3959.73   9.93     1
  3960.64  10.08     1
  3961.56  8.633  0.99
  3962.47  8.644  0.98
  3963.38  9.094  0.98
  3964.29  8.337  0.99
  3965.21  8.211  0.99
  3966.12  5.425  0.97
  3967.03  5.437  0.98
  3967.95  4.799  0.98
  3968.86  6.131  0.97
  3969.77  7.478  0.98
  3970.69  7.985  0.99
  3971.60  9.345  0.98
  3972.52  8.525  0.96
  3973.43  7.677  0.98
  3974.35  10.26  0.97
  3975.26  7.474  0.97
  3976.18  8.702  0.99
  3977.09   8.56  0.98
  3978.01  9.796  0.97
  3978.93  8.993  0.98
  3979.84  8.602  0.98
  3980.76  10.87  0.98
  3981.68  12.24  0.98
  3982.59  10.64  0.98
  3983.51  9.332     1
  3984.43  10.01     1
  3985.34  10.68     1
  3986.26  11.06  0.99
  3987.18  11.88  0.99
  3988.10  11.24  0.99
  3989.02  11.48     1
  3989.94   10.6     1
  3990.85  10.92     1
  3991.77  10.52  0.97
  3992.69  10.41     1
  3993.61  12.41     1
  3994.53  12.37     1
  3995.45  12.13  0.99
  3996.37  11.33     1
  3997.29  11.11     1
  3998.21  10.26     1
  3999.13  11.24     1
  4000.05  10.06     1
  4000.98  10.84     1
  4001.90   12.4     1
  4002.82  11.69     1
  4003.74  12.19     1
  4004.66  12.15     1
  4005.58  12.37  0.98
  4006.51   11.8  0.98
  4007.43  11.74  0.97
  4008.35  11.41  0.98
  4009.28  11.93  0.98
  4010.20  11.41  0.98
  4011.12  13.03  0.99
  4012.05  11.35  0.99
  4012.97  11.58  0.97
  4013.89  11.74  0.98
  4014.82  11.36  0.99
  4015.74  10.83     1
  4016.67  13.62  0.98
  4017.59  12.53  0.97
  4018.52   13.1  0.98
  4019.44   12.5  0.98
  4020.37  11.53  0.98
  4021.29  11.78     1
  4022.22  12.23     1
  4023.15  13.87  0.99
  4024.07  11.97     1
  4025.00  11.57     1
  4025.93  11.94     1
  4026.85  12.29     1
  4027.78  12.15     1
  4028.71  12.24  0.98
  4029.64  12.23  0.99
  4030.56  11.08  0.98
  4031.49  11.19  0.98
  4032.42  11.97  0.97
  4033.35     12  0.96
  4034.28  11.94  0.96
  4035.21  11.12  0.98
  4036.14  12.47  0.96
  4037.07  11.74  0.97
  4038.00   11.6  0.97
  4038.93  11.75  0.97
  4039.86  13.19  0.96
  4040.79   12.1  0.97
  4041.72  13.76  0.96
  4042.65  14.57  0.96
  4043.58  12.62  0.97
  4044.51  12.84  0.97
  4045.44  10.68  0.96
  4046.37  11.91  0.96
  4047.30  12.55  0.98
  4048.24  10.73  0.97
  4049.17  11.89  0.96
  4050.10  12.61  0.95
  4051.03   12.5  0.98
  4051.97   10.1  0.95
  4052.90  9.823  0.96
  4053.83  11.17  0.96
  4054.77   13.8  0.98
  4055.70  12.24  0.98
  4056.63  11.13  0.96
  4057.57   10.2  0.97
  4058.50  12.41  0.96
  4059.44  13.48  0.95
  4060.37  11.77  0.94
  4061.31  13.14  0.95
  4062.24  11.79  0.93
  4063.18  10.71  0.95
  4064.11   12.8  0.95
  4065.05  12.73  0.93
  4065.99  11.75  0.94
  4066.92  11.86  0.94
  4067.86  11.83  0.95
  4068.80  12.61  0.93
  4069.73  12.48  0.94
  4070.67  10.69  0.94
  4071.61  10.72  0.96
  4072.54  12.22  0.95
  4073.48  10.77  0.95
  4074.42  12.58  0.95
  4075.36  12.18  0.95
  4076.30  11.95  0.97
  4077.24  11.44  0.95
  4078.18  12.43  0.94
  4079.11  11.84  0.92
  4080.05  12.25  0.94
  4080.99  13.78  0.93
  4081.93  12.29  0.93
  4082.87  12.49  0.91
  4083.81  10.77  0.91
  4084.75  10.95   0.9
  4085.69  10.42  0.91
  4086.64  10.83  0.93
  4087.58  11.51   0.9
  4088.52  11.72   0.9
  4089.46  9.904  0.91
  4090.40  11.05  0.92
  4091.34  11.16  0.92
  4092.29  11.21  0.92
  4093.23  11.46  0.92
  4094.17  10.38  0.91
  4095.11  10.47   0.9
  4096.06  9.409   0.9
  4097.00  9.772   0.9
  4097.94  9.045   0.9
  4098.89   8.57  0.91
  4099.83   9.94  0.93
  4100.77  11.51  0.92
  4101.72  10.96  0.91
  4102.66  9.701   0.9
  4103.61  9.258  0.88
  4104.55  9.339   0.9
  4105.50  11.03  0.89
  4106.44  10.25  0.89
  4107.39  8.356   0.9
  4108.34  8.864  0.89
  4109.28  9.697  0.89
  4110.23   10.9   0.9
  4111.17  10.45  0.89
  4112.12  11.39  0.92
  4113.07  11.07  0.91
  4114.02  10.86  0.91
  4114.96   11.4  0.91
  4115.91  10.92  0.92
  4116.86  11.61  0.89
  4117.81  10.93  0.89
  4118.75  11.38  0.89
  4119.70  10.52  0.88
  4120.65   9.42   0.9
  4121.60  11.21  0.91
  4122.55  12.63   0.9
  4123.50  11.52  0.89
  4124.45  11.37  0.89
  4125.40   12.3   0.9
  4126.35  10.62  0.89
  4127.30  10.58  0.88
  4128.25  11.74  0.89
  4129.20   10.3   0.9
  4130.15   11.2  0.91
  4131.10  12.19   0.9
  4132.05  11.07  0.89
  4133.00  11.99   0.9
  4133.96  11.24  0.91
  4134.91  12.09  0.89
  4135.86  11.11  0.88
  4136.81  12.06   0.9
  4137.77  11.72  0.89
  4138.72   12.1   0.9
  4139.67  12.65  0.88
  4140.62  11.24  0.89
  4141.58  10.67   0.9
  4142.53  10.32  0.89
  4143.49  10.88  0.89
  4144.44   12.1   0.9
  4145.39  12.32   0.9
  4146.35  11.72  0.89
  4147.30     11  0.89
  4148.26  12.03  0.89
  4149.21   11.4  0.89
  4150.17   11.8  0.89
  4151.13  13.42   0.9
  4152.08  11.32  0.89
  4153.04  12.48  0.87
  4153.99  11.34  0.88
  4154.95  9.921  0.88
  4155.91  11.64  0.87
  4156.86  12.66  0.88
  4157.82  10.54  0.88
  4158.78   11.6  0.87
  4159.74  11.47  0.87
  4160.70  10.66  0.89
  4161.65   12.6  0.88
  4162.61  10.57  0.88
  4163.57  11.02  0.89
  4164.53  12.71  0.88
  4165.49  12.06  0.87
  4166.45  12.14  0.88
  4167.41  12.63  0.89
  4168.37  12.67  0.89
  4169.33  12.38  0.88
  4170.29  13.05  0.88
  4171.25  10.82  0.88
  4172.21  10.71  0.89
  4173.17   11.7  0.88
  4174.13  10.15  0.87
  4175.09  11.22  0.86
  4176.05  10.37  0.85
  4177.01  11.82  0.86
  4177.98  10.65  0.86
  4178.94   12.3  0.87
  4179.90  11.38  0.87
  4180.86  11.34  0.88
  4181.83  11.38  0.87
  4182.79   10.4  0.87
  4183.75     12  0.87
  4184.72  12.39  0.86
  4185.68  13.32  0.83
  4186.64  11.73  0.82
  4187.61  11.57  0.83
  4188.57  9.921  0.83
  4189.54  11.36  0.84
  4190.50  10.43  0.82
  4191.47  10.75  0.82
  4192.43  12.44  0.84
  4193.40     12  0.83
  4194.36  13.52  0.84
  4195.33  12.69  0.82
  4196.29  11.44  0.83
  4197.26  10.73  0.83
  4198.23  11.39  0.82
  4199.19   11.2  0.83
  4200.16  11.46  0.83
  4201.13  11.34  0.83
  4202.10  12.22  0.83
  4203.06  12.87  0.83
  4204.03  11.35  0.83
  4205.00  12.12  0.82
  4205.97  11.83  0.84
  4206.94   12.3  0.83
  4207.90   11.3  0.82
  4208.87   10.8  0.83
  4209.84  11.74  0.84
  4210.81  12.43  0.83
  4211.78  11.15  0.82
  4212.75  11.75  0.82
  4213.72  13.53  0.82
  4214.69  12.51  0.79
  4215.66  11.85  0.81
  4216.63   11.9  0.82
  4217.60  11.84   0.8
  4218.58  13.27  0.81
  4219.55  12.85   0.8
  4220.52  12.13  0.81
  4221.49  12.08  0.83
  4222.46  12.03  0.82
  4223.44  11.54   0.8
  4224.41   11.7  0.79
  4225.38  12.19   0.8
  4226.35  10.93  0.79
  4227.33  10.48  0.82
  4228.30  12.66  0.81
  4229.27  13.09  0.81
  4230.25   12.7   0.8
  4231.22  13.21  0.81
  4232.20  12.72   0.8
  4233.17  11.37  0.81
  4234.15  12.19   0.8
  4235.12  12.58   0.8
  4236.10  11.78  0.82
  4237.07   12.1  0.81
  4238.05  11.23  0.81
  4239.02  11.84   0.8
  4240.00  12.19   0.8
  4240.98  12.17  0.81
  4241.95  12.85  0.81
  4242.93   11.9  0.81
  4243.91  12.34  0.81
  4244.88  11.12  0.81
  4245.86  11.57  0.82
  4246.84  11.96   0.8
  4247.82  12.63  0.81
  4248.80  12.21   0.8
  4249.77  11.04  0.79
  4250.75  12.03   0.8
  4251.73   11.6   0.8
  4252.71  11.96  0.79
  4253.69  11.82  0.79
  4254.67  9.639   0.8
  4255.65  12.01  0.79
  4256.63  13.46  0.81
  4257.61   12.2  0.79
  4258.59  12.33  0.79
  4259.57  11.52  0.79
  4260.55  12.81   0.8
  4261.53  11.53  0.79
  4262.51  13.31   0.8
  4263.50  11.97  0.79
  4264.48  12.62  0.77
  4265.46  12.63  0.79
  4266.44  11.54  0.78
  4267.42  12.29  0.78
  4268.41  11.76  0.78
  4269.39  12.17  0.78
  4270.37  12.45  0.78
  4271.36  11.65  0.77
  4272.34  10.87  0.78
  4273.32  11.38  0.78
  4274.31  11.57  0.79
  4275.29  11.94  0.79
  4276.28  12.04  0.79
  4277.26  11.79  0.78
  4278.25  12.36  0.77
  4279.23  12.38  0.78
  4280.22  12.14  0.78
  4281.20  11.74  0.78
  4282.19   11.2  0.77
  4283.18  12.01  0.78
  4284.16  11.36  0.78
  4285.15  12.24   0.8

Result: 1.27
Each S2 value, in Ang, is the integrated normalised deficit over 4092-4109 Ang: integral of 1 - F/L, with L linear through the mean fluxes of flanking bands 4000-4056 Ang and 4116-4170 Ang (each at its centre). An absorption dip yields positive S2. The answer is 2.6 Ang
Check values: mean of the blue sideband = 12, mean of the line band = 9.96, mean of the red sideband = 11.6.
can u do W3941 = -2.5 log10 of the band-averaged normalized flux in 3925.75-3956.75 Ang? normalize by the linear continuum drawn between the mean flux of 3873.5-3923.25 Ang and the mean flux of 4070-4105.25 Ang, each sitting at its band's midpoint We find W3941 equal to 0.05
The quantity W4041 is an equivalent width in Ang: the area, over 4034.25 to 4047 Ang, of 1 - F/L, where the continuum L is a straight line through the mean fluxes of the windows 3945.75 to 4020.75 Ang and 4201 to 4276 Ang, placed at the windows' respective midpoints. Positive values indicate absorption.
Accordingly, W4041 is -1.9 Ang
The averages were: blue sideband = 10.4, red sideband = 12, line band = 12.3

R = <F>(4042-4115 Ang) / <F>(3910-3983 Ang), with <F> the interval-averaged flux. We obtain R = 1.2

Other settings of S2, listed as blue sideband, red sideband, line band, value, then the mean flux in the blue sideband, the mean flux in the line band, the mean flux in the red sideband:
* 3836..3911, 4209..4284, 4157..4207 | 0.1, 9.97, 11.6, 12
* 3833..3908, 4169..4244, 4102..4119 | 1.3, 9.82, 10.4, 11.8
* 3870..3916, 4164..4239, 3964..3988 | 3.1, 9.49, 8.83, 11.8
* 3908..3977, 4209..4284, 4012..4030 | -3.6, 9.43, 12.1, 12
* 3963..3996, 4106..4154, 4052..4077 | -3.3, 9.44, 11.8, 11.3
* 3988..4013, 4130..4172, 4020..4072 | -2.0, 11.5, 12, 11.7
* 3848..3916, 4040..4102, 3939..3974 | 4.9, 10.1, 9.2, 11.6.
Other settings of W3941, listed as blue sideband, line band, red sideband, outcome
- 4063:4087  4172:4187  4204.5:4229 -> 0.05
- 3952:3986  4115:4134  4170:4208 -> -0.04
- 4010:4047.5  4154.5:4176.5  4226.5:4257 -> 0.05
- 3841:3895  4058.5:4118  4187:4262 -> 0.01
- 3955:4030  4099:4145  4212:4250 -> 0.04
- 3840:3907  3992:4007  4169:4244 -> -0.08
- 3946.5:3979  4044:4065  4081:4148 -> -0.16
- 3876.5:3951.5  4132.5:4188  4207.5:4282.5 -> -0.03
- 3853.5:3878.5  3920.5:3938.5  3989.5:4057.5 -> 0.27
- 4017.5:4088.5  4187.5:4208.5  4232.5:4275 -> 0.03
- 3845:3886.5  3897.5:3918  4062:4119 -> 0.06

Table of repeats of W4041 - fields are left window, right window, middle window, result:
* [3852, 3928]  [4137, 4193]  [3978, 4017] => -1.8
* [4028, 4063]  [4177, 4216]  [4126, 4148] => 0.7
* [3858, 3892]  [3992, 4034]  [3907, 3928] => 0.1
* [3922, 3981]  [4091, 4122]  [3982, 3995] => -2.2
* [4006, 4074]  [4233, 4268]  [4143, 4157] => 0.3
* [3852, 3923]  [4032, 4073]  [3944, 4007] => 6.7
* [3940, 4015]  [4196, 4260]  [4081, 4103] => 0.5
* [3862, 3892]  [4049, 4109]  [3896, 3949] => 3.7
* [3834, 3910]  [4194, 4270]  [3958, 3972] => 3.3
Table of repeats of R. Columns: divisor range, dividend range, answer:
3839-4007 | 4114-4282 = 1.18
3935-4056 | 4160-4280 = 1.10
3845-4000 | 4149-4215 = 1.18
